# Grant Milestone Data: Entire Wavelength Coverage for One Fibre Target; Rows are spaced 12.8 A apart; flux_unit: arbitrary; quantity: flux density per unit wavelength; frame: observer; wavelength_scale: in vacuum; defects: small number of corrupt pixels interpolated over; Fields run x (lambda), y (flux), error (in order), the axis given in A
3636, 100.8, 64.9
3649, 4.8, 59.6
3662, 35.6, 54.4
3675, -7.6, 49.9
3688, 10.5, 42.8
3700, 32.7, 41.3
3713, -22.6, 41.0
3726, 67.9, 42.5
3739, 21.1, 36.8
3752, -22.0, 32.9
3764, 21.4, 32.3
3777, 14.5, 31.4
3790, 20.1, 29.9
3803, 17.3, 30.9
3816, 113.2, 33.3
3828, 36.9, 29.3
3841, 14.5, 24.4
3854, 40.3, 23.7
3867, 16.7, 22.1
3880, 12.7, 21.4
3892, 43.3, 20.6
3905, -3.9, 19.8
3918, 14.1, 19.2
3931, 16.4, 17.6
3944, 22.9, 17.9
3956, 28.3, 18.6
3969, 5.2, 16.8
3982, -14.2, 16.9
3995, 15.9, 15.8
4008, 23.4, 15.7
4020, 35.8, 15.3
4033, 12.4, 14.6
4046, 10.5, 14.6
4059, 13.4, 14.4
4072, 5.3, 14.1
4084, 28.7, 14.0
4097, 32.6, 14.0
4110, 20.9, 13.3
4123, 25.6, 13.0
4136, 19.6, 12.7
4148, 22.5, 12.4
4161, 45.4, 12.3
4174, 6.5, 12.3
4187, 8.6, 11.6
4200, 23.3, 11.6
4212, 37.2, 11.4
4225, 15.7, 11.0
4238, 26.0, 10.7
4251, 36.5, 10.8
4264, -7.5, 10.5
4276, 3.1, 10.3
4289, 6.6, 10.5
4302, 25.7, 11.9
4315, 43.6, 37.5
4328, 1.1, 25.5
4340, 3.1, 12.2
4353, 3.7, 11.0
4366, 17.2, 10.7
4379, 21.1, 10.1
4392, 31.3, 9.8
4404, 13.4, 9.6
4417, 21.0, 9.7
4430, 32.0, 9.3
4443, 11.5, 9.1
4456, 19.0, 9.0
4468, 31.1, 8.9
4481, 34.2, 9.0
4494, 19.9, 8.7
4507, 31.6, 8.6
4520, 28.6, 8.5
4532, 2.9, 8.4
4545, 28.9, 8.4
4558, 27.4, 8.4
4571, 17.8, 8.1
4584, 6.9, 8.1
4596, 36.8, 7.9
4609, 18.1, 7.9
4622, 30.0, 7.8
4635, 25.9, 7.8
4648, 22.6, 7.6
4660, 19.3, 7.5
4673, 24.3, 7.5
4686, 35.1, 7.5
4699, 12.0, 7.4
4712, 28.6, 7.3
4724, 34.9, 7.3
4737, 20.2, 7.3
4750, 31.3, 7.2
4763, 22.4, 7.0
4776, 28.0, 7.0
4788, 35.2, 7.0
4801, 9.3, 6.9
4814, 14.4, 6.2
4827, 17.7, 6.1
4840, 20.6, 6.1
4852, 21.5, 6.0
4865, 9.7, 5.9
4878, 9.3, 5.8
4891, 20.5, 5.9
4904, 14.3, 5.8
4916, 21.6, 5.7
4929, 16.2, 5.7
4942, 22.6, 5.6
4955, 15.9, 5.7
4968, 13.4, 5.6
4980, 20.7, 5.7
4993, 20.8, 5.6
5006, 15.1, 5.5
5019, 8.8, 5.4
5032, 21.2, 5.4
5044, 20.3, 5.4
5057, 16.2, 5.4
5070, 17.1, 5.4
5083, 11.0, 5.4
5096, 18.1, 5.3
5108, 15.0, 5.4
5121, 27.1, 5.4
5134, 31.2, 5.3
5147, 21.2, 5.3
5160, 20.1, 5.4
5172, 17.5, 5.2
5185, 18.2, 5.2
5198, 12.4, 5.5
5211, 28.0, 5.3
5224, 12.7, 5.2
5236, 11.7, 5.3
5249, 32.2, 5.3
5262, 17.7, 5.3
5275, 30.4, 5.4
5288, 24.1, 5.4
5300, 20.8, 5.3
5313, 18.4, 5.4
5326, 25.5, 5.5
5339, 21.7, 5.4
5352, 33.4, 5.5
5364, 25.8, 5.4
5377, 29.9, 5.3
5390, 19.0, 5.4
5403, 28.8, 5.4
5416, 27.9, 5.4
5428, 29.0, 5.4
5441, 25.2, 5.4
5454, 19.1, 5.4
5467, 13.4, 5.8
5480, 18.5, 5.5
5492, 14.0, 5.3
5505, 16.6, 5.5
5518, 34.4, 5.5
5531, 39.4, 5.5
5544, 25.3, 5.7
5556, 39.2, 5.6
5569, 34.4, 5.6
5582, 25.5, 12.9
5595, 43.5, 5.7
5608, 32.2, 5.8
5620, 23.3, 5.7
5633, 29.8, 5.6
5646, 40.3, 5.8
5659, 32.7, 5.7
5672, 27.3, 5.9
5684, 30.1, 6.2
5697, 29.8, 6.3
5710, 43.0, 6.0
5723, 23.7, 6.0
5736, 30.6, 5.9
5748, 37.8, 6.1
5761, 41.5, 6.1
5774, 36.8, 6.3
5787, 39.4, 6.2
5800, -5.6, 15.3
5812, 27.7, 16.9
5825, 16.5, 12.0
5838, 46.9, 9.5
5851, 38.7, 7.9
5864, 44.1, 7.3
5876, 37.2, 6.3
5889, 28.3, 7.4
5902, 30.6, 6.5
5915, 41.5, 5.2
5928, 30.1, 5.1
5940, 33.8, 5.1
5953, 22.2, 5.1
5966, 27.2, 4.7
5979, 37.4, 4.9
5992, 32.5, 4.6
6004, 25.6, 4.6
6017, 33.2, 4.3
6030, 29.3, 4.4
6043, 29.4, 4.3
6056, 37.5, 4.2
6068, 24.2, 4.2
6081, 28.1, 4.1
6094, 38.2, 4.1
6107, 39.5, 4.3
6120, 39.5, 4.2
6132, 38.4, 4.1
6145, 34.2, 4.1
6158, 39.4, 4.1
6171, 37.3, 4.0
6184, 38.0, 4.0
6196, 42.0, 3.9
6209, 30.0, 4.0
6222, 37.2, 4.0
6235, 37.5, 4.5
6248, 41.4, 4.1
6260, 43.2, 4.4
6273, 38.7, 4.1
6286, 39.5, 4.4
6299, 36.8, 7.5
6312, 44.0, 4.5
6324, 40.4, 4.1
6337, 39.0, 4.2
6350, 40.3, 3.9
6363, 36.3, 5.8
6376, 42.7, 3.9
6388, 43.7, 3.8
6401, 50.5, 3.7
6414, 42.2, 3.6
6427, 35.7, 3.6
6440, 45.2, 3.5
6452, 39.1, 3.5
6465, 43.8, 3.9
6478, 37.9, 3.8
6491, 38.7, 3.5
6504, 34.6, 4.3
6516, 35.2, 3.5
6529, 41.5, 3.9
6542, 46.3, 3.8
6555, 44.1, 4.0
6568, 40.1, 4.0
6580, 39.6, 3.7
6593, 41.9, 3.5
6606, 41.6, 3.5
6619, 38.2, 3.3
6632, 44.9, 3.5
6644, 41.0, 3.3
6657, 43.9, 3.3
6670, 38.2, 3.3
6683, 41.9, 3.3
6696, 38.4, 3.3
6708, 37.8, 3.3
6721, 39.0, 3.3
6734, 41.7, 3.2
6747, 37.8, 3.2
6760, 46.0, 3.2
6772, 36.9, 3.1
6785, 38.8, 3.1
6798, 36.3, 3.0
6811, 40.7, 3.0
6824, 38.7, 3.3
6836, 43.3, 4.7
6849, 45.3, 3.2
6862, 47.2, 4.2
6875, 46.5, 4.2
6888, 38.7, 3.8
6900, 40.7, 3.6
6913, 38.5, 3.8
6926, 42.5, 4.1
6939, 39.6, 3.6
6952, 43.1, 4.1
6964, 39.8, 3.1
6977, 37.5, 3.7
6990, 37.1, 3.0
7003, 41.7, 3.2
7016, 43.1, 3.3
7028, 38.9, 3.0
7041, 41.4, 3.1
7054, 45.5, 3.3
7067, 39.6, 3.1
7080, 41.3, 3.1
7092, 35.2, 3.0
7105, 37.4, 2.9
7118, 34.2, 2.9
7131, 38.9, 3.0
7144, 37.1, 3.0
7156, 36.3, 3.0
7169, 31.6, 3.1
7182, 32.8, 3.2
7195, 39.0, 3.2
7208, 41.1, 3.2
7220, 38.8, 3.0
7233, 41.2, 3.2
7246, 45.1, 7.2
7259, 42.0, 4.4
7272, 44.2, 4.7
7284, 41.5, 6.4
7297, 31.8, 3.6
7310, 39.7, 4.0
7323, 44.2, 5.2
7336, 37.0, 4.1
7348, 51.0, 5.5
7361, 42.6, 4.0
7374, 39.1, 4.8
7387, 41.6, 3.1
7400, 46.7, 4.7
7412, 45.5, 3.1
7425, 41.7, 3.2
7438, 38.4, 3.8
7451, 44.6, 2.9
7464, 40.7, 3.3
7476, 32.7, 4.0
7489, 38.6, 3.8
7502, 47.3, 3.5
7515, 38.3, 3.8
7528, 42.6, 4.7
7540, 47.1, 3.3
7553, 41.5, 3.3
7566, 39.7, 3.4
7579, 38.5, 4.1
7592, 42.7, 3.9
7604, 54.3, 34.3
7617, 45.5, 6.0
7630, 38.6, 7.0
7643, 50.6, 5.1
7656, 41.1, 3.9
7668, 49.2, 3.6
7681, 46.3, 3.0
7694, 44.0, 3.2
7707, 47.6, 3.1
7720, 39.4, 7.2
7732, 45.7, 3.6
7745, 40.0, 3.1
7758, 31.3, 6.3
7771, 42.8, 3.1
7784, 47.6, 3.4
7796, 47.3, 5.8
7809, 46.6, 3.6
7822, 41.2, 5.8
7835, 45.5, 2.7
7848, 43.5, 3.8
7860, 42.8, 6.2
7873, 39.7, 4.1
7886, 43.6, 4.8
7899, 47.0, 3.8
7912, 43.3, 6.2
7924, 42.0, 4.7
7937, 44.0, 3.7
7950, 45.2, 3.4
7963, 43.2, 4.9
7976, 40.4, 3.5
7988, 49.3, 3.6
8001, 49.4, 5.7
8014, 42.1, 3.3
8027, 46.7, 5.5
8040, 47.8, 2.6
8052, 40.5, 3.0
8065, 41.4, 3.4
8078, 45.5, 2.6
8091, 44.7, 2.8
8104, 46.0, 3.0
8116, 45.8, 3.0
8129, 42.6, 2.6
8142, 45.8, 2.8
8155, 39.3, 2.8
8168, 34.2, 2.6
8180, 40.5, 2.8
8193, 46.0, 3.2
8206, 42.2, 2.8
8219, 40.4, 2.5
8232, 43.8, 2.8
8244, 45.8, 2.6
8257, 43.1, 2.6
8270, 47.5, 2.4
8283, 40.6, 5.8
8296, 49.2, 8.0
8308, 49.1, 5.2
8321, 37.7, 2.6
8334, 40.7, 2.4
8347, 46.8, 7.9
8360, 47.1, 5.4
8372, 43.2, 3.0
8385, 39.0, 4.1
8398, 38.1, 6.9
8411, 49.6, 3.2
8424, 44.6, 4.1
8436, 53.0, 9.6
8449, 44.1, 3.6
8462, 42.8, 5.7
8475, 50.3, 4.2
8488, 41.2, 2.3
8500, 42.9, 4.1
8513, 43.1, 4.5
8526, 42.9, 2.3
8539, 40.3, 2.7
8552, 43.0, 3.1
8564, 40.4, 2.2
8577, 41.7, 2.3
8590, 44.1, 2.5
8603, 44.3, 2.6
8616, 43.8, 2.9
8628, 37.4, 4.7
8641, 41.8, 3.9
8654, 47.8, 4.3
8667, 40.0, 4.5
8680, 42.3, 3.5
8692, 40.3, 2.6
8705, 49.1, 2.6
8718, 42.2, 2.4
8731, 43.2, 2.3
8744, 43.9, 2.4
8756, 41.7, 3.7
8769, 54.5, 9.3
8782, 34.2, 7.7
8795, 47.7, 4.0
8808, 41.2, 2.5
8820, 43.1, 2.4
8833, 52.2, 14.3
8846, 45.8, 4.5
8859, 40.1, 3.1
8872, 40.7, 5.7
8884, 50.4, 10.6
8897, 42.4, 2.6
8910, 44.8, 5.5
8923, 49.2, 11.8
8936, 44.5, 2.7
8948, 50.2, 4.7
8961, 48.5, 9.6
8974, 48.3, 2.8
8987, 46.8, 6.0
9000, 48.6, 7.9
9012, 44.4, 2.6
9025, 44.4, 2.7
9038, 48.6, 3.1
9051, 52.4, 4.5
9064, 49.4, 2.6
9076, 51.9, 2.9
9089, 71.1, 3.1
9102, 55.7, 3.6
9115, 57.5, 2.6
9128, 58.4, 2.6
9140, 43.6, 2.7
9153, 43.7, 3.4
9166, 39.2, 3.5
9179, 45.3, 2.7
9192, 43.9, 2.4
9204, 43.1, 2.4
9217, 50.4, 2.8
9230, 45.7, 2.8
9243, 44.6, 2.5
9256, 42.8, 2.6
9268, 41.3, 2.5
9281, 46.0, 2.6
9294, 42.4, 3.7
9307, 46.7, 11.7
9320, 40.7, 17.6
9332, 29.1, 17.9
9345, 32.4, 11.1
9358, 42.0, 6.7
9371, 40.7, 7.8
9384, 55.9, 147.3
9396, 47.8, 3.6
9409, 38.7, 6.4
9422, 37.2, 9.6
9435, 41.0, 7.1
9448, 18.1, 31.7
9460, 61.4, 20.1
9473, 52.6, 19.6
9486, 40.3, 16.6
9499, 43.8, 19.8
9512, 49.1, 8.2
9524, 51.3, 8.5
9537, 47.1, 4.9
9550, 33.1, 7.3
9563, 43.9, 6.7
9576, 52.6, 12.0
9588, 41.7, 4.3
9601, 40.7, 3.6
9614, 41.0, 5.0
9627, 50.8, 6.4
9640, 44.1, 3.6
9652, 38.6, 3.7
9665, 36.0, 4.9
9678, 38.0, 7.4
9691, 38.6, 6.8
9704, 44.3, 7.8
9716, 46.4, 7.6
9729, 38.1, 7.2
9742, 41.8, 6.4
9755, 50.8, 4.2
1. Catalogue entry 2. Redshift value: 0.385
